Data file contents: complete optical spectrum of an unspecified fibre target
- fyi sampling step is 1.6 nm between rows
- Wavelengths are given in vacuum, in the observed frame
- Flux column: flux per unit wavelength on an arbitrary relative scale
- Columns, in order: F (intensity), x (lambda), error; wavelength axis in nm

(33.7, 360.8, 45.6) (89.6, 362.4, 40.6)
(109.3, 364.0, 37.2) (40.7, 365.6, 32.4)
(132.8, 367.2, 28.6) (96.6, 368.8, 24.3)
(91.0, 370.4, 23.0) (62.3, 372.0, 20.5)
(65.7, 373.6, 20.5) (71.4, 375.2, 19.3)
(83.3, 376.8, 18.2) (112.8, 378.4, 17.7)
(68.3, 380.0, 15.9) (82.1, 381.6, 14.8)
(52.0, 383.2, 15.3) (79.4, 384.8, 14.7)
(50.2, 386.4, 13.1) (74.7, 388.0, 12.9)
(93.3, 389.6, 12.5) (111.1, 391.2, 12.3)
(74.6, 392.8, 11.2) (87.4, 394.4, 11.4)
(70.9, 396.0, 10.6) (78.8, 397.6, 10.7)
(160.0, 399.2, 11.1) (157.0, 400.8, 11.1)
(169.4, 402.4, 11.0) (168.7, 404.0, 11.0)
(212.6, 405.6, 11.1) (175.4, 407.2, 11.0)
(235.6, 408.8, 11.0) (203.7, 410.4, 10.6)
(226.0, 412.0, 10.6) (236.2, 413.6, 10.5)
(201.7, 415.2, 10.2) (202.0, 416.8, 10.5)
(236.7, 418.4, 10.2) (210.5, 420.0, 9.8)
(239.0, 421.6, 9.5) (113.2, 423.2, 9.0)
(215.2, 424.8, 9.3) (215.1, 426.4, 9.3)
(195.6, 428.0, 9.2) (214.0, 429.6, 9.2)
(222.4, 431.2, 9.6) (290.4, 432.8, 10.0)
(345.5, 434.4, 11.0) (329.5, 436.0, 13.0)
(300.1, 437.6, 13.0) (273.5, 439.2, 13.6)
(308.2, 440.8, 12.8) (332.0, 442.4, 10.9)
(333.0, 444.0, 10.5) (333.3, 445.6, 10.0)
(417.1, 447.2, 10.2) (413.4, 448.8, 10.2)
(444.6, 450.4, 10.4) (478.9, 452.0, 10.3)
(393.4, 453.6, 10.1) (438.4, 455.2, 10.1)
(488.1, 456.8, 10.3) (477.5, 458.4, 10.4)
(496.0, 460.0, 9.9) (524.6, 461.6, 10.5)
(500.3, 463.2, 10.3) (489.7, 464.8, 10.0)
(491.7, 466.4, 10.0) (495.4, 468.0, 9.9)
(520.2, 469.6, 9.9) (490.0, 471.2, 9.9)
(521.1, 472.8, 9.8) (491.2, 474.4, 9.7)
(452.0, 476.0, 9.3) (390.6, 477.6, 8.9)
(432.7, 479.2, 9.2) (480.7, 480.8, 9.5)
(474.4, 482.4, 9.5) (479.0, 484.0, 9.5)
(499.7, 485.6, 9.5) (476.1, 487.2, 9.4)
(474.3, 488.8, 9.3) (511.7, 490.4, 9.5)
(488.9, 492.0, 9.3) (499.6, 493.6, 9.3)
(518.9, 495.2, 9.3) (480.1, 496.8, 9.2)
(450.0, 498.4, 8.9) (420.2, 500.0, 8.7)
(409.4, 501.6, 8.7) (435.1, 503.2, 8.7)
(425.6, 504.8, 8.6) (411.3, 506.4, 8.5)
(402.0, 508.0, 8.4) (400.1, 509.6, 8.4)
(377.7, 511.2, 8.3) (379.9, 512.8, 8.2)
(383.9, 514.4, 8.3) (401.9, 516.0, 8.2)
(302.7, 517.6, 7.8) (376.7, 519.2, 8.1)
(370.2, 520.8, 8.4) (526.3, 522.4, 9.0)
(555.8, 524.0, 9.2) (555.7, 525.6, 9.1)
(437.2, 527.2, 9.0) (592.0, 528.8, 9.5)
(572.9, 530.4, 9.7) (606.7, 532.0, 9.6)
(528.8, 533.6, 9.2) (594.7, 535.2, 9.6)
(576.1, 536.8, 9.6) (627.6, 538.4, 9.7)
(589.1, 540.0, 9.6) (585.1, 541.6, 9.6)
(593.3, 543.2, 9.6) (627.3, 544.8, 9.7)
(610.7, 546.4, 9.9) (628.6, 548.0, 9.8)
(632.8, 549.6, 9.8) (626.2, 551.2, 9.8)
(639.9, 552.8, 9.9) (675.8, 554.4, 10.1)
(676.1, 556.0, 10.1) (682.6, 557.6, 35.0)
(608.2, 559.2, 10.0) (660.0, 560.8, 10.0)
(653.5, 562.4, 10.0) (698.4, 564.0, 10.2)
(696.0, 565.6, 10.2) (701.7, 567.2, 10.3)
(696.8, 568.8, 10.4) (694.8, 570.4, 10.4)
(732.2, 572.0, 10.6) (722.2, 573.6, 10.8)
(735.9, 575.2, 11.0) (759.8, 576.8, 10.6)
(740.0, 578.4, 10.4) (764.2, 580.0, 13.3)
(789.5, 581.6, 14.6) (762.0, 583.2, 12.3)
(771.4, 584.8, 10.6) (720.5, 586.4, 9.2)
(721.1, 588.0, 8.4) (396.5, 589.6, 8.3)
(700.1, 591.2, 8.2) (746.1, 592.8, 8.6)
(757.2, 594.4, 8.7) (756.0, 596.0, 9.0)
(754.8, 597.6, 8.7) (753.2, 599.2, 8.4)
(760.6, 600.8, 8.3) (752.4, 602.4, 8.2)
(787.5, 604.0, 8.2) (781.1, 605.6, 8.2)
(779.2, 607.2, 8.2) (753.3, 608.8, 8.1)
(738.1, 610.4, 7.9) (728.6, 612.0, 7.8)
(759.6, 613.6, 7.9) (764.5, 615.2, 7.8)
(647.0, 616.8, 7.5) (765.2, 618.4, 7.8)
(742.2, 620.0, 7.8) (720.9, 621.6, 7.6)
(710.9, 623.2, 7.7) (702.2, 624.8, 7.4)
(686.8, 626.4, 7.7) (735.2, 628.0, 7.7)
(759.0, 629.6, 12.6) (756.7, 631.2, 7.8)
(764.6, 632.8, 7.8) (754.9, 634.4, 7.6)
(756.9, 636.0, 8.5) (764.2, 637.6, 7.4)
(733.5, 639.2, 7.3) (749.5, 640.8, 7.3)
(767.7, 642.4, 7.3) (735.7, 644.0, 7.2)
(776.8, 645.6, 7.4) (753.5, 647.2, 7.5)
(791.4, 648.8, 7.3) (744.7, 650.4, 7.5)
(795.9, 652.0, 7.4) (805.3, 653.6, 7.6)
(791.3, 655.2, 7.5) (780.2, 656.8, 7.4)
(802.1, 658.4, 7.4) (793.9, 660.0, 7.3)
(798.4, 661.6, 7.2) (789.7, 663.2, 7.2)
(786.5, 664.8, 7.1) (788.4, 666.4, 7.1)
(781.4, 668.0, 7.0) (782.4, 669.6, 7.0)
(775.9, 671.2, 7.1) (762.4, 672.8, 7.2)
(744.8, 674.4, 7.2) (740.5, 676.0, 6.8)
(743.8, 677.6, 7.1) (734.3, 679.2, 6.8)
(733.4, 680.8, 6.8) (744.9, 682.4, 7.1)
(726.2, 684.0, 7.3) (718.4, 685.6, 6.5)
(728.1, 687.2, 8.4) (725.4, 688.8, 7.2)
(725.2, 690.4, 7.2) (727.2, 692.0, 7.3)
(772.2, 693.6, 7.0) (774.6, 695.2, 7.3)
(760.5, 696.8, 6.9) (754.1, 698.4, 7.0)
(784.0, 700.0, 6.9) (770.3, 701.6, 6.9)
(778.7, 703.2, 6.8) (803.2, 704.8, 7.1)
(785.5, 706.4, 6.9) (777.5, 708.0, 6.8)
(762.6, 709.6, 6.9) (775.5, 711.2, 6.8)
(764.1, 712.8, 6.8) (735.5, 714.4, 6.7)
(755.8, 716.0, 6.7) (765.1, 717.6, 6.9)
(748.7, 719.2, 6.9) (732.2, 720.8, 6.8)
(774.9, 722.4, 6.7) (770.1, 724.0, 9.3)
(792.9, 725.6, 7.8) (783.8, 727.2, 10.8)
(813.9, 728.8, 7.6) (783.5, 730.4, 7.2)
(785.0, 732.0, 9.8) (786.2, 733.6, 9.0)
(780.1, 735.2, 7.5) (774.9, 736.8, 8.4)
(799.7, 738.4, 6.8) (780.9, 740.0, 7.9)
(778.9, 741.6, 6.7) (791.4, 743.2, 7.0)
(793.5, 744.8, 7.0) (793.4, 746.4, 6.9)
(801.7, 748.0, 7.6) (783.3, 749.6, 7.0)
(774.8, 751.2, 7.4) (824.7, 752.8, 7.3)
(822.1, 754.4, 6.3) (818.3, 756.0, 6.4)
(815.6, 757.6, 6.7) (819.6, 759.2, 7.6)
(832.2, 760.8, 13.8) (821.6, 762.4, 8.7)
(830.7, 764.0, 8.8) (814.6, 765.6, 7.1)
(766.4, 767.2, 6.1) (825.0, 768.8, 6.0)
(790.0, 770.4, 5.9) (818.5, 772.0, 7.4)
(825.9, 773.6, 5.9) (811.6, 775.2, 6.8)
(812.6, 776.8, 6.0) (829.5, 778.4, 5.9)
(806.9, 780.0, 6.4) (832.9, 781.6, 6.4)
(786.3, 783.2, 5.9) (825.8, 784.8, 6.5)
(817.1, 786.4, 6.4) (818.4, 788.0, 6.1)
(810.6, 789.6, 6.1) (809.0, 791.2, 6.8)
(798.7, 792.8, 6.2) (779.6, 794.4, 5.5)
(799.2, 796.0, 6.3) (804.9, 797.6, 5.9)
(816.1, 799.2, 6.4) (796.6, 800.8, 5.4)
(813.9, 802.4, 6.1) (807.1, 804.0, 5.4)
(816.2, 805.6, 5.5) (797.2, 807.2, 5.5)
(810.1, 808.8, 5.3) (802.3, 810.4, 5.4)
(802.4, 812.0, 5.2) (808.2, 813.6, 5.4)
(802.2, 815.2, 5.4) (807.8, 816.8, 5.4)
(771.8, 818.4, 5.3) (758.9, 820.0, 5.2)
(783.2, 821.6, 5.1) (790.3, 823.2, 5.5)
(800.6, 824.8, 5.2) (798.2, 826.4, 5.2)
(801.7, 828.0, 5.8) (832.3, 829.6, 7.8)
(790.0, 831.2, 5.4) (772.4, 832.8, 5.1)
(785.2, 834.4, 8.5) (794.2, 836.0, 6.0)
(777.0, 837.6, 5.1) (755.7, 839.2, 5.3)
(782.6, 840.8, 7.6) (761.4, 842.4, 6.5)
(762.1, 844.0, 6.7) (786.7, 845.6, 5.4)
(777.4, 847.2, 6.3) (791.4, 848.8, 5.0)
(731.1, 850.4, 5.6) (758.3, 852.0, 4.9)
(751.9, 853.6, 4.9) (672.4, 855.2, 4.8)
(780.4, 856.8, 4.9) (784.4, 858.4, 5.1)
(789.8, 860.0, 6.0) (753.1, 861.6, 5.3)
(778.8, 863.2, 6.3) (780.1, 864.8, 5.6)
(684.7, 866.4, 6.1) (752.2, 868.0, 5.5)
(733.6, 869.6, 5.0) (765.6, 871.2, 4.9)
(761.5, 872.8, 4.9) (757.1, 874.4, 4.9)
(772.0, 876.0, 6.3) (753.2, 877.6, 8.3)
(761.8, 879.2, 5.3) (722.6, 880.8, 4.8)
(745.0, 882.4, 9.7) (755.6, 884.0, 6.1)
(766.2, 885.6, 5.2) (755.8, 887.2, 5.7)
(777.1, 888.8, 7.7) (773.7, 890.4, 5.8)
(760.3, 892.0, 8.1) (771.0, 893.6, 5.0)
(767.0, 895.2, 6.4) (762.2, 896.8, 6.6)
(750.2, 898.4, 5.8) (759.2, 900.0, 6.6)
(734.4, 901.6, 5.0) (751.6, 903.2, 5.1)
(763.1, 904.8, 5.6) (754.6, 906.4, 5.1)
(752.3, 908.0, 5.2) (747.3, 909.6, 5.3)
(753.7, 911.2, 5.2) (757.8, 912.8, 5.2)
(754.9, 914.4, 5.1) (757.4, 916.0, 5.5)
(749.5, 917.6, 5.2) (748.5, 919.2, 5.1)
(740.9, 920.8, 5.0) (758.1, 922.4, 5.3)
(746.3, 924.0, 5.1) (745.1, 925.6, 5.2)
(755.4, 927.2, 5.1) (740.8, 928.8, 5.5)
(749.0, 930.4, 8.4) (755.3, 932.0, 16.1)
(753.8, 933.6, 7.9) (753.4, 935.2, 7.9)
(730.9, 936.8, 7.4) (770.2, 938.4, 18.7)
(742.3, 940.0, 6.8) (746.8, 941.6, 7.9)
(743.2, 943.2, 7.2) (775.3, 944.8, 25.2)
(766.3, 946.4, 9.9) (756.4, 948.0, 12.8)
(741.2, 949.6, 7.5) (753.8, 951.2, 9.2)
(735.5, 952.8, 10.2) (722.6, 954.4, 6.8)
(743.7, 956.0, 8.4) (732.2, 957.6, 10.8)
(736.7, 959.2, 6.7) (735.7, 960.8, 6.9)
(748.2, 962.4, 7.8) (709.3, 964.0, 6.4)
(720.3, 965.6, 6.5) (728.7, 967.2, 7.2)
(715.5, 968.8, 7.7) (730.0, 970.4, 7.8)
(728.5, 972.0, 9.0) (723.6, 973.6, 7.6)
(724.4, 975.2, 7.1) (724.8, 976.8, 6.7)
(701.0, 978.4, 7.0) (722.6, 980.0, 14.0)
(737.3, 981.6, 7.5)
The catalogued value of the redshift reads 0.000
